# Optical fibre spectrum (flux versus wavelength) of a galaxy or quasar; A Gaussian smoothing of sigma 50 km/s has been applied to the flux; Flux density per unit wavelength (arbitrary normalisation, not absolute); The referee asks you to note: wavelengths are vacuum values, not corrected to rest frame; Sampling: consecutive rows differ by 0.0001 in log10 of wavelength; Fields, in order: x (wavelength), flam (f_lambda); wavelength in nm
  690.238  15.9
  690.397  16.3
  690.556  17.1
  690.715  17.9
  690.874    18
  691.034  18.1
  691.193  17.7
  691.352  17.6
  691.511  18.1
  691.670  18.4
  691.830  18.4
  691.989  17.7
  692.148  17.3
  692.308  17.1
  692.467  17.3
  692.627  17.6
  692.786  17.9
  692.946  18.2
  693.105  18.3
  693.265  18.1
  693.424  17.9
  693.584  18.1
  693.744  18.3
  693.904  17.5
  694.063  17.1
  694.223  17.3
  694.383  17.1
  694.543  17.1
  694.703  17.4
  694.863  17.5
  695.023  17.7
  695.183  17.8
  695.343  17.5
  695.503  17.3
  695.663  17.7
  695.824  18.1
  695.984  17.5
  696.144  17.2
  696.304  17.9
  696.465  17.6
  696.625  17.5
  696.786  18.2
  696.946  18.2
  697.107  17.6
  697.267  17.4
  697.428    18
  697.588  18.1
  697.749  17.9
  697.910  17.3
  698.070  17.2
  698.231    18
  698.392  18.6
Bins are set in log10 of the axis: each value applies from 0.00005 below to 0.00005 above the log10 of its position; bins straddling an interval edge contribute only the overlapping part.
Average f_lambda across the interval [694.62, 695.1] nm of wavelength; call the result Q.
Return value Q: 17.5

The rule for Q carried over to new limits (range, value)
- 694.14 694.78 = 17.2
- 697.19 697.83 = 17.8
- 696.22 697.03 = 17.9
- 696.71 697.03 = 18.2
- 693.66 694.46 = 17.5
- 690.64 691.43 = 17.8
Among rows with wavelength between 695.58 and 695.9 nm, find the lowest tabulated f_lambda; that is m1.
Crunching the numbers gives 17.7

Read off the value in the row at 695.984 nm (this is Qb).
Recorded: 17.5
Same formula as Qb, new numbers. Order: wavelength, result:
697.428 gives 18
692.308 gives 17.1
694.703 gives 17.4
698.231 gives 18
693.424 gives 17.9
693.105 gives 18.3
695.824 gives 18.1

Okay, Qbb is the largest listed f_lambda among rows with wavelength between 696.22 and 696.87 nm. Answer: 18.2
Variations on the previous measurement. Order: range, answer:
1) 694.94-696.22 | 18.1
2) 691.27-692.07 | 18.4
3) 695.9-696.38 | 17.9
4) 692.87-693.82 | 18.3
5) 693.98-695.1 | 17.7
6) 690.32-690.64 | 17.1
